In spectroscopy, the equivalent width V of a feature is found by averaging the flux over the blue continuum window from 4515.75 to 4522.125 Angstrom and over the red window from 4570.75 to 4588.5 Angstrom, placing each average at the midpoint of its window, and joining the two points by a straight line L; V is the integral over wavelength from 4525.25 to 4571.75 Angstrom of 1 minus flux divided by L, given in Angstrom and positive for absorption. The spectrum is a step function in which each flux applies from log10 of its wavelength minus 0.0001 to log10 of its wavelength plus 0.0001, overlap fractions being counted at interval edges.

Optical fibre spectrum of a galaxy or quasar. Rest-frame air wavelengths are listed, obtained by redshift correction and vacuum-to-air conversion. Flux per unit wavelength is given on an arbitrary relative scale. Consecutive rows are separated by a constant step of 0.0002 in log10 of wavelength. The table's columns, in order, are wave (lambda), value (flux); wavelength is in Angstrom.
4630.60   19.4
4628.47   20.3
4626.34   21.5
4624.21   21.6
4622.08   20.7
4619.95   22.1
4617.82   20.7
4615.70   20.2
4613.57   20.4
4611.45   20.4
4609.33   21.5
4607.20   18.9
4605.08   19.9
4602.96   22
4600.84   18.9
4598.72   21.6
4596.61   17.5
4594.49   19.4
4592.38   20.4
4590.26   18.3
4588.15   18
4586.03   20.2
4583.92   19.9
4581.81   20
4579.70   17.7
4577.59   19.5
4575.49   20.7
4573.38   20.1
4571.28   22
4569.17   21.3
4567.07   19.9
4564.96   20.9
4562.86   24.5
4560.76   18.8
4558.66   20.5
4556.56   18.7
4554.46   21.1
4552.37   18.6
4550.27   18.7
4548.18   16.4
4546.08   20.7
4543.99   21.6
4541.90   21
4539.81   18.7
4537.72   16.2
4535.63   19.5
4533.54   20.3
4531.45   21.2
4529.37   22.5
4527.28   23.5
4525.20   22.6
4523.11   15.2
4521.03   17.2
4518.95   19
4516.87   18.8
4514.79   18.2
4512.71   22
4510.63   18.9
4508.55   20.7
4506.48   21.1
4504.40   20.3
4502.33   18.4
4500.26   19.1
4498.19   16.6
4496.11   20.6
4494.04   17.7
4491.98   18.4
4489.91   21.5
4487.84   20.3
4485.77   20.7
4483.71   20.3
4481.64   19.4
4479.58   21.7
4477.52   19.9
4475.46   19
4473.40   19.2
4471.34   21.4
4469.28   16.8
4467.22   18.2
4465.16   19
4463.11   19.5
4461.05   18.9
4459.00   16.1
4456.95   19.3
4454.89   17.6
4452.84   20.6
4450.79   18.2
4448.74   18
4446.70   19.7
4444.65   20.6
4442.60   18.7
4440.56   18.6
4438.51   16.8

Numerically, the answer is -3.2 Angstrom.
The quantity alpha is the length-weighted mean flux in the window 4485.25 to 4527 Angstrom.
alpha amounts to 19.4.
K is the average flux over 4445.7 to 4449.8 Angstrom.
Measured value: 18.9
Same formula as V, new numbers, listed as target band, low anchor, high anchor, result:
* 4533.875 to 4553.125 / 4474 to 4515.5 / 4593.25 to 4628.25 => 0.9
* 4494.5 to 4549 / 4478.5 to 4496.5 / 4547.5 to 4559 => -0.3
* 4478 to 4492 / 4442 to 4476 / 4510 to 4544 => -0.9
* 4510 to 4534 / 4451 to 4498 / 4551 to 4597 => -0.4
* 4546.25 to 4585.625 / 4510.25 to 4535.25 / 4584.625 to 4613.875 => -0.2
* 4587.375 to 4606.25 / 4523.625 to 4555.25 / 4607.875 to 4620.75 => 1.0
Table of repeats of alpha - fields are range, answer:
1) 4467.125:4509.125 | 19.6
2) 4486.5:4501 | 19.2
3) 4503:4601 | 19.8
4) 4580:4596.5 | 19.3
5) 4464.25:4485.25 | 19.5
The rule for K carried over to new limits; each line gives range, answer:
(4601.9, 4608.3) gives 20.3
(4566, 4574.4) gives 20.8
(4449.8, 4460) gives 18.4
